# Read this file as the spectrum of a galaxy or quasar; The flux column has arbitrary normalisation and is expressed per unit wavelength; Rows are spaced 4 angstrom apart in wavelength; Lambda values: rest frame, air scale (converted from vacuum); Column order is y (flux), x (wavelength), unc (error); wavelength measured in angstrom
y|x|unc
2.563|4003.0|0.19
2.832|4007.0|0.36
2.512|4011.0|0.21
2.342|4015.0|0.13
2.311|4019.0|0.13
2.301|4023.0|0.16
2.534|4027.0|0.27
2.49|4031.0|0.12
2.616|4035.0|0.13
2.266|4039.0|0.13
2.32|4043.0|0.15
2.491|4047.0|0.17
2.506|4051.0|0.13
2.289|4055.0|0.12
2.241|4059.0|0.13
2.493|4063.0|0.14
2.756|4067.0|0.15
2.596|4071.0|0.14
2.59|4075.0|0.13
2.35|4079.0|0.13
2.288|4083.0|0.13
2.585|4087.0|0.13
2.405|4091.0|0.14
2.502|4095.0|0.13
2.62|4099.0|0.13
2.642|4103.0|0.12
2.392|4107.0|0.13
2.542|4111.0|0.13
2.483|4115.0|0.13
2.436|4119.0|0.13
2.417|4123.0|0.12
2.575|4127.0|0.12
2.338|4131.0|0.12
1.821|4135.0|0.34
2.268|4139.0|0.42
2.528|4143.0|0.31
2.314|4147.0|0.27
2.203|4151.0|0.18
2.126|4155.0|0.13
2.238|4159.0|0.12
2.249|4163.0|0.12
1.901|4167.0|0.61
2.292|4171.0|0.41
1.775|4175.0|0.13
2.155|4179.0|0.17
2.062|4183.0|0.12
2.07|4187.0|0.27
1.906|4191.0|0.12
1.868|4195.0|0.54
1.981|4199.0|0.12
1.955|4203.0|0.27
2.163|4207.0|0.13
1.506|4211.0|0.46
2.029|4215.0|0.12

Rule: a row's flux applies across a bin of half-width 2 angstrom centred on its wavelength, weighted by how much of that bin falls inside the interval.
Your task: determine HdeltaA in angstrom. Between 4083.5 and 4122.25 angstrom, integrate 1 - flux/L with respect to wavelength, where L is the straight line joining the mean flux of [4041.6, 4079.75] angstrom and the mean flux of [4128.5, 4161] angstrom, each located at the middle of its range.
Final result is -2.5 angstrom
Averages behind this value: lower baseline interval 2.47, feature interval 2.5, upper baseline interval 2.23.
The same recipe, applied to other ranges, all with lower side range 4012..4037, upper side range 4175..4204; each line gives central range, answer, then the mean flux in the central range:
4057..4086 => -2.1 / 2.48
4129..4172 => -2.3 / 2.21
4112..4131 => -2.6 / 2.47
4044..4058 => -0.3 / 2.41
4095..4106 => -1.8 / 2.59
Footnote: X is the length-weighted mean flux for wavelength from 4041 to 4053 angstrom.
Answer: 2.44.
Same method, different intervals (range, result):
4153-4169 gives 2.13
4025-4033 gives 2.51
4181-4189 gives 2.07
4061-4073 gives 2.62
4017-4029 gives 2.38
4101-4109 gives 2.52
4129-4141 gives 2.14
